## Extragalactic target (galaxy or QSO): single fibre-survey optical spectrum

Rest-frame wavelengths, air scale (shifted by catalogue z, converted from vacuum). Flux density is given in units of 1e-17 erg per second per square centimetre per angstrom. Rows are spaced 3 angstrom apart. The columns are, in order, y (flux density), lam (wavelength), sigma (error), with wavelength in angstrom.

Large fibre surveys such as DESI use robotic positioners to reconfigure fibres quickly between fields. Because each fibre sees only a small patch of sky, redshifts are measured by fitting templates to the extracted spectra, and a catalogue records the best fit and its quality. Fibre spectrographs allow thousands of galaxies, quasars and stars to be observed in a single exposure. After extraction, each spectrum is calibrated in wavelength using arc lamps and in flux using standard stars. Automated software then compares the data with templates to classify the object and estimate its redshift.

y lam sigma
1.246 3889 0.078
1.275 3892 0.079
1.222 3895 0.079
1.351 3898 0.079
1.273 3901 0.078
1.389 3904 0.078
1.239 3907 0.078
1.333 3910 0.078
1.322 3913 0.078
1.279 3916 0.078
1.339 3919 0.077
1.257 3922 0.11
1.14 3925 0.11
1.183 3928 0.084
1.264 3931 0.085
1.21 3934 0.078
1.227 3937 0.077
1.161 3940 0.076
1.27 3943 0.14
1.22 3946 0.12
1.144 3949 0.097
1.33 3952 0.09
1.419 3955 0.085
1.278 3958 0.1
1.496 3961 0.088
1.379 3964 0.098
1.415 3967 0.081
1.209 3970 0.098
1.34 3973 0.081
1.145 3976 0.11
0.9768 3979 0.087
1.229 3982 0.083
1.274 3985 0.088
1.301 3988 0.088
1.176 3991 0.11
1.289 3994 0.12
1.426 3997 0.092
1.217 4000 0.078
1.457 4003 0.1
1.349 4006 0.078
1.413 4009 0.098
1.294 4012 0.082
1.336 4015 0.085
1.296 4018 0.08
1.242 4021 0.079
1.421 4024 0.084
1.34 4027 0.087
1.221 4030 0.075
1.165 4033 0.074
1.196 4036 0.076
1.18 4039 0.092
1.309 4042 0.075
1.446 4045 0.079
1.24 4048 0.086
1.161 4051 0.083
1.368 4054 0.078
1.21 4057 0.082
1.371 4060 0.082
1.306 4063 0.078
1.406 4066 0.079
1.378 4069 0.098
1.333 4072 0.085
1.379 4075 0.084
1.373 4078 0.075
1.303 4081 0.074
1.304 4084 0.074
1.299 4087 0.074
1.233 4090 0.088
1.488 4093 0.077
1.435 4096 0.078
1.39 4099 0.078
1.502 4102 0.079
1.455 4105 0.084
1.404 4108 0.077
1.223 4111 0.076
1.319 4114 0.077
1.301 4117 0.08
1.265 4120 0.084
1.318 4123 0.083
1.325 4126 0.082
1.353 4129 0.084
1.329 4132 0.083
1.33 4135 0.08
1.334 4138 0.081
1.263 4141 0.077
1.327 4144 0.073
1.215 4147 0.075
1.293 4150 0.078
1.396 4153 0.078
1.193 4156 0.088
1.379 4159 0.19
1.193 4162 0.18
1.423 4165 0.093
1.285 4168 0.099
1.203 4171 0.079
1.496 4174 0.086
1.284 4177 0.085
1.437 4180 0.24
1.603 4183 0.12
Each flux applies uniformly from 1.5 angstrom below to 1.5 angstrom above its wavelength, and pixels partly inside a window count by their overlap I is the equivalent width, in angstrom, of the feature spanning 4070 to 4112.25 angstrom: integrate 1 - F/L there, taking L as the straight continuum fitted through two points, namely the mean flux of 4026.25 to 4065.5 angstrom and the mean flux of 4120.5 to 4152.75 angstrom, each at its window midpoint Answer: -2.5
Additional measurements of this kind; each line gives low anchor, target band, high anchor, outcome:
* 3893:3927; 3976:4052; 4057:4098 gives 2.8 angstrom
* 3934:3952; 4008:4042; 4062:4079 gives 0.7 angstrom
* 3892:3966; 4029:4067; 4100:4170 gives 0.9 angstrom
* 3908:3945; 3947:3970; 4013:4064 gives -1.5 angstrom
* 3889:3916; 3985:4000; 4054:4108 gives 0.5 angstrom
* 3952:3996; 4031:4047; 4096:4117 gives 0.9 angstrom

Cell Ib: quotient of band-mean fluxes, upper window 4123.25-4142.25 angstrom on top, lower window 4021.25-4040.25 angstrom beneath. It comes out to 1.05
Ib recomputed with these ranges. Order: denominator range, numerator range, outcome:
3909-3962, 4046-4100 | 1.05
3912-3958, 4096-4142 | 1.07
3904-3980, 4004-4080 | 1.03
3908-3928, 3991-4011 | 1.06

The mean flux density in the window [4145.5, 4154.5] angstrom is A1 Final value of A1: 1.3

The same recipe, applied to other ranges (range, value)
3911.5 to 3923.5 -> 1.3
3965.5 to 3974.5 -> 1.32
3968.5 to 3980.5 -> 1.17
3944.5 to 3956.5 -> 1.28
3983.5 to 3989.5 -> 1.29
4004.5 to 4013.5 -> 1.35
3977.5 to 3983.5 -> 1.1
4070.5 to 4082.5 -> 1.35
